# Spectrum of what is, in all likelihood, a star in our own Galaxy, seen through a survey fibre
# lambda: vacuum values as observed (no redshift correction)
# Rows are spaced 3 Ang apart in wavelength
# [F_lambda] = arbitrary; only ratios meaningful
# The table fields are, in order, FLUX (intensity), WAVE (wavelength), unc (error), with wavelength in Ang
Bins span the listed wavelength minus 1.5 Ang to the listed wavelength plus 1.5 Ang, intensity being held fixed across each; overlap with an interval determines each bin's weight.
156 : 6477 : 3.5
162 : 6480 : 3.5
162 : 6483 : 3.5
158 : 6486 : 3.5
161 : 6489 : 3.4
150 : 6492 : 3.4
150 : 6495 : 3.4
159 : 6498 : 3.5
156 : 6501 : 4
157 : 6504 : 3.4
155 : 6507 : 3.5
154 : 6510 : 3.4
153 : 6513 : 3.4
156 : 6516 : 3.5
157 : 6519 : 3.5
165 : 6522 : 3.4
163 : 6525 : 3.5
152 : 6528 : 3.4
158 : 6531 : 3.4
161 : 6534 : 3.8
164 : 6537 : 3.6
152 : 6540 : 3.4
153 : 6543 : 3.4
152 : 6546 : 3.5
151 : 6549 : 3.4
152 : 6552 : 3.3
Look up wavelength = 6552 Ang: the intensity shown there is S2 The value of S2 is 152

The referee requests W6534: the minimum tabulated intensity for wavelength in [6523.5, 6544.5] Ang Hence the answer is 152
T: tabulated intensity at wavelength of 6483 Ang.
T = 162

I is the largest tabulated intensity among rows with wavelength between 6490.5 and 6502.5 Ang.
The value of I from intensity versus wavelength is 159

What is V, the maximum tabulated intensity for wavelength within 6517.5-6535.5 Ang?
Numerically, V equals 165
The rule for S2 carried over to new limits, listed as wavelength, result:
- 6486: 158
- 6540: 152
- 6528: 152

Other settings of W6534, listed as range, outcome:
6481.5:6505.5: 150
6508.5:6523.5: 153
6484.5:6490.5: 158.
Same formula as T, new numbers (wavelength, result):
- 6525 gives 163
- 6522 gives 165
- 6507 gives 155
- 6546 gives 152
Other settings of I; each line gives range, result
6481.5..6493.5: 162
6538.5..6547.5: 153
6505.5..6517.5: 156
